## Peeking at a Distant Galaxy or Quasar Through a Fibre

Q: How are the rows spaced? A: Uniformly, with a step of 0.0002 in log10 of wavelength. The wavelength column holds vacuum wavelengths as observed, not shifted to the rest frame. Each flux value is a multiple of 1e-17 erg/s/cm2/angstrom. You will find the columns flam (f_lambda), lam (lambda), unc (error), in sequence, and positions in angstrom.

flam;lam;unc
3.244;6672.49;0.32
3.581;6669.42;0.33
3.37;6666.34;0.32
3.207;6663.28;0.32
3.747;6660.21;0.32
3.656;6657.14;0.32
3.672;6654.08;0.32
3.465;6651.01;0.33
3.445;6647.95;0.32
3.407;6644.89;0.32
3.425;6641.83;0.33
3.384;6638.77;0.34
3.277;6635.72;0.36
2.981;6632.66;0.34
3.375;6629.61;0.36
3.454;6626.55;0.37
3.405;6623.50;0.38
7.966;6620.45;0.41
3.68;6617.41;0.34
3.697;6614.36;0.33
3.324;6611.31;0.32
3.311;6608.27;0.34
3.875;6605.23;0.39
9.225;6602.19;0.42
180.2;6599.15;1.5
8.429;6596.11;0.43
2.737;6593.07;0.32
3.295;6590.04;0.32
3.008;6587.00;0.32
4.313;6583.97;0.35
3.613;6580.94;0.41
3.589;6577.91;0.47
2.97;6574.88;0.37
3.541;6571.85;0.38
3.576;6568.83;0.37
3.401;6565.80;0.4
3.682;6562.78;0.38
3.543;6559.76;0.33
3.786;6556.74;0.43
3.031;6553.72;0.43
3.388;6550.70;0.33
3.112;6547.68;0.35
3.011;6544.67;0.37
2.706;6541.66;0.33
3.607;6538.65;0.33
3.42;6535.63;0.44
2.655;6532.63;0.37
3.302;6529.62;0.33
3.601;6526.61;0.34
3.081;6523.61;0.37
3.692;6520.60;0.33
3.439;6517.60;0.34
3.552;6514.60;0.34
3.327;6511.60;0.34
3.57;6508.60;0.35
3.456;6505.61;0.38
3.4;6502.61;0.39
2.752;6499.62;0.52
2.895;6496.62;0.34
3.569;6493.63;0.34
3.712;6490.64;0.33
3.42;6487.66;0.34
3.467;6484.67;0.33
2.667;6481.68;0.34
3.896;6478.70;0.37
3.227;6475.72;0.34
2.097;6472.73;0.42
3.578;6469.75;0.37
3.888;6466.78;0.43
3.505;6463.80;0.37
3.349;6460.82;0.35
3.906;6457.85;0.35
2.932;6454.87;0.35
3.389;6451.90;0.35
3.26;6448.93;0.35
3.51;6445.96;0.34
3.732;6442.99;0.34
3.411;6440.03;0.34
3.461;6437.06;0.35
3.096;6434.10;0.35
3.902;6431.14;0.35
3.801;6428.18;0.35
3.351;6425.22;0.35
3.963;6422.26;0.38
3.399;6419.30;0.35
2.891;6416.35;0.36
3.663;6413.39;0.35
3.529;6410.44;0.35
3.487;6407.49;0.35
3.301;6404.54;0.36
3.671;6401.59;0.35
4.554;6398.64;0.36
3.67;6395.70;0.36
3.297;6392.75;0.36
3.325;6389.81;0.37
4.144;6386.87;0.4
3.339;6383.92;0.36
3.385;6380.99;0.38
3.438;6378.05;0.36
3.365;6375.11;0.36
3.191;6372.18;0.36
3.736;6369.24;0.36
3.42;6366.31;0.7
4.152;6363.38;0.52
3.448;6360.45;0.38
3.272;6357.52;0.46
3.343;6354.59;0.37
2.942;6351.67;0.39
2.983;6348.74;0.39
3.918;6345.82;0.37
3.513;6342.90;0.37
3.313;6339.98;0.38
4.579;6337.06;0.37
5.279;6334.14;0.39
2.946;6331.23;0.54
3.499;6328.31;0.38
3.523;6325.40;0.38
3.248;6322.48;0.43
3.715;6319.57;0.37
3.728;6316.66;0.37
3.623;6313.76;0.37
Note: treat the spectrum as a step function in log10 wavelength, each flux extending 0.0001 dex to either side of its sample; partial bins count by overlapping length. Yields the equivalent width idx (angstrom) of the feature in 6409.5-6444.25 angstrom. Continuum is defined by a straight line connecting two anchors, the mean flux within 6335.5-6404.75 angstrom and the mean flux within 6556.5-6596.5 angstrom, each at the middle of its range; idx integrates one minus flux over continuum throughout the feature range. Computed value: 0.8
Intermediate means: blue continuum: 3.56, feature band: 3.52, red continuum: 3.69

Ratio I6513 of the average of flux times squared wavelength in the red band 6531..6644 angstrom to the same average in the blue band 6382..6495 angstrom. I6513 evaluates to 2.57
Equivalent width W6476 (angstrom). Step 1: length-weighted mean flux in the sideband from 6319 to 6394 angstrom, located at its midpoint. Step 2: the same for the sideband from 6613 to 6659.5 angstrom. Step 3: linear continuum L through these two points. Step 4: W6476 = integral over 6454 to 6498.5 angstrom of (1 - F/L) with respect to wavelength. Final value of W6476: 3.60 angstrom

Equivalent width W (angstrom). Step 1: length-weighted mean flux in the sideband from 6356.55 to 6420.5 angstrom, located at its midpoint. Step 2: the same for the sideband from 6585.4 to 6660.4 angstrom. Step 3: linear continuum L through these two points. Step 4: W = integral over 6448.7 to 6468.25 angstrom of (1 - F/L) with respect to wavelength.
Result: 7.9 angstrom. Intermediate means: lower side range 3.53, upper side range 11.2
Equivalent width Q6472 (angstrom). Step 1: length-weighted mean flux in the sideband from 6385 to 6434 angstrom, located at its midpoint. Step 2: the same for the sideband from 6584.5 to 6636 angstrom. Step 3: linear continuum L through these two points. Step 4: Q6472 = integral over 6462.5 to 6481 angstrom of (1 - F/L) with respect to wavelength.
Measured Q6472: 9.7 angstrom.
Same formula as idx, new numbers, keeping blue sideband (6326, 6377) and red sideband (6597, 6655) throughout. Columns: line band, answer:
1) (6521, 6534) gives 8.74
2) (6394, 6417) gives 7.78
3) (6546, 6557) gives 7.62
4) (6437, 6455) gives 9.12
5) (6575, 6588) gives 9.03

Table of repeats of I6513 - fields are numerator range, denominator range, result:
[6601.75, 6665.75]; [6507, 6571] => 1.18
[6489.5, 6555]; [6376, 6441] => 0.96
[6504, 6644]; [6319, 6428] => 2.27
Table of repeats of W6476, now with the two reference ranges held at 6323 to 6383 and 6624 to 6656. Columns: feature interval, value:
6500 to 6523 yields 0.17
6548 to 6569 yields -0.13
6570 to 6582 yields 0.01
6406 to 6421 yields 0.51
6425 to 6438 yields -0.11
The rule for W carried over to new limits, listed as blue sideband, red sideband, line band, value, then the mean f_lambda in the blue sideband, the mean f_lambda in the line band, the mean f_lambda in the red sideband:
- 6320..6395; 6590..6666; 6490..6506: 9.0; 3.55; 3.26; 11.1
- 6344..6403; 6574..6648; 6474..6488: 7.4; 3.53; 3.31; 11.3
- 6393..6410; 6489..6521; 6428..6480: 1.6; 3.69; 3.43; 3.39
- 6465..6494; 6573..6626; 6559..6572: 8.9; 3.35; 3.55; 14.5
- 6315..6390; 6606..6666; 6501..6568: 5.2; 3.57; 3.35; 3.67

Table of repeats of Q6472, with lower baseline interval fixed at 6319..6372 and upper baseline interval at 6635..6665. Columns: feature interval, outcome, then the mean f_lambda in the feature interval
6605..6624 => -4.1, 4.24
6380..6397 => 0.2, 3.53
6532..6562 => 2.2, 3.25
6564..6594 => 0.7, 3.42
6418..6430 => -0.3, 3.64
